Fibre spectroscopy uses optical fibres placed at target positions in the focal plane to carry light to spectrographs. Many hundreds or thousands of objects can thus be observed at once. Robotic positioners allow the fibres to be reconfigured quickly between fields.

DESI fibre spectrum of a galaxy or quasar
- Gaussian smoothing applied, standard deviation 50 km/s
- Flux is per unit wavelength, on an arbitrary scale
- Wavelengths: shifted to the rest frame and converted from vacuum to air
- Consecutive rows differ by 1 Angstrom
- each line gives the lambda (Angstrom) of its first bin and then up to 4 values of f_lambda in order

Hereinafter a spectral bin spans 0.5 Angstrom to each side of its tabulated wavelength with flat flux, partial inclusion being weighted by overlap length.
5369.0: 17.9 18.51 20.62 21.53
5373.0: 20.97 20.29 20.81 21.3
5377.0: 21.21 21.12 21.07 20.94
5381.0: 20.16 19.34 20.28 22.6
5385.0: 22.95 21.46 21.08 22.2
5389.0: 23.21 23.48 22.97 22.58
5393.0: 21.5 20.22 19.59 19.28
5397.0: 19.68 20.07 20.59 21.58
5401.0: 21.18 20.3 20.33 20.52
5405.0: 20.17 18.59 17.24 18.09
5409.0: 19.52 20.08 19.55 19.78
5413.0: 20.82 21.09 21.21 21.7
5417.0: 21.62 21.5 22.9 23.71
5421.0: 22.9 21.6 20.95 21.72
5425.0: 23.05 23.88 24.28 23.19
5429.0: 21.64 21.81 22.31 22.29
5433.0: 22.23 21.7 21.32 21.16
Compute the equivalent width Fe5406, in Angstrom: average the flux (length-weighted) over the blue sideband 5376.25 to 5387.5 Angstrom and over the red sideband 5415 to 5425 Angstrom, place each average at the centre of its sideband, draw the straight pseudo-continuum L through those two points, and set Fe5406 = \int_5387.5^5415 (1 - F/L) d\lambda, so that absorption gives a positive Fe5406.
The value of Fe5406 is 1.34 Angstrom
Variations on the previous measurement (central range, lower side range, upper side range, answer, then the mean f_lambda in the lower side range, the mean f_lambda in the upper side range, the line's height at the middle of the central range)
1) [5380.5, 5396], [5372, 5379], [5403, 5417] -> -0.7 Angstrom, 21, 20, 20.6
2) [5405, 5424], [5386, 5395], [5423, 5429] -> 1.6 Angstrom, 22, 22.9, 22.6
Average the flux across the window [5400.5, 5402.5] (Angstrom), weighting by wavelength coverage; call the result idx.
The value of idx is 20.7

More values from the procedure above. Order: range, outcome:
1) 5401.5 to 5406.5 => 20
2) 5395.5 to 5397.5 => 19.5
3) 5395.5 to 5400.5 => 20.2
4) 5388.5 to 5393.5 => 22.7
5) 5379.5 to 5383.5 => 20.2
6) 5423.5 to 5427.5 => 23.2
